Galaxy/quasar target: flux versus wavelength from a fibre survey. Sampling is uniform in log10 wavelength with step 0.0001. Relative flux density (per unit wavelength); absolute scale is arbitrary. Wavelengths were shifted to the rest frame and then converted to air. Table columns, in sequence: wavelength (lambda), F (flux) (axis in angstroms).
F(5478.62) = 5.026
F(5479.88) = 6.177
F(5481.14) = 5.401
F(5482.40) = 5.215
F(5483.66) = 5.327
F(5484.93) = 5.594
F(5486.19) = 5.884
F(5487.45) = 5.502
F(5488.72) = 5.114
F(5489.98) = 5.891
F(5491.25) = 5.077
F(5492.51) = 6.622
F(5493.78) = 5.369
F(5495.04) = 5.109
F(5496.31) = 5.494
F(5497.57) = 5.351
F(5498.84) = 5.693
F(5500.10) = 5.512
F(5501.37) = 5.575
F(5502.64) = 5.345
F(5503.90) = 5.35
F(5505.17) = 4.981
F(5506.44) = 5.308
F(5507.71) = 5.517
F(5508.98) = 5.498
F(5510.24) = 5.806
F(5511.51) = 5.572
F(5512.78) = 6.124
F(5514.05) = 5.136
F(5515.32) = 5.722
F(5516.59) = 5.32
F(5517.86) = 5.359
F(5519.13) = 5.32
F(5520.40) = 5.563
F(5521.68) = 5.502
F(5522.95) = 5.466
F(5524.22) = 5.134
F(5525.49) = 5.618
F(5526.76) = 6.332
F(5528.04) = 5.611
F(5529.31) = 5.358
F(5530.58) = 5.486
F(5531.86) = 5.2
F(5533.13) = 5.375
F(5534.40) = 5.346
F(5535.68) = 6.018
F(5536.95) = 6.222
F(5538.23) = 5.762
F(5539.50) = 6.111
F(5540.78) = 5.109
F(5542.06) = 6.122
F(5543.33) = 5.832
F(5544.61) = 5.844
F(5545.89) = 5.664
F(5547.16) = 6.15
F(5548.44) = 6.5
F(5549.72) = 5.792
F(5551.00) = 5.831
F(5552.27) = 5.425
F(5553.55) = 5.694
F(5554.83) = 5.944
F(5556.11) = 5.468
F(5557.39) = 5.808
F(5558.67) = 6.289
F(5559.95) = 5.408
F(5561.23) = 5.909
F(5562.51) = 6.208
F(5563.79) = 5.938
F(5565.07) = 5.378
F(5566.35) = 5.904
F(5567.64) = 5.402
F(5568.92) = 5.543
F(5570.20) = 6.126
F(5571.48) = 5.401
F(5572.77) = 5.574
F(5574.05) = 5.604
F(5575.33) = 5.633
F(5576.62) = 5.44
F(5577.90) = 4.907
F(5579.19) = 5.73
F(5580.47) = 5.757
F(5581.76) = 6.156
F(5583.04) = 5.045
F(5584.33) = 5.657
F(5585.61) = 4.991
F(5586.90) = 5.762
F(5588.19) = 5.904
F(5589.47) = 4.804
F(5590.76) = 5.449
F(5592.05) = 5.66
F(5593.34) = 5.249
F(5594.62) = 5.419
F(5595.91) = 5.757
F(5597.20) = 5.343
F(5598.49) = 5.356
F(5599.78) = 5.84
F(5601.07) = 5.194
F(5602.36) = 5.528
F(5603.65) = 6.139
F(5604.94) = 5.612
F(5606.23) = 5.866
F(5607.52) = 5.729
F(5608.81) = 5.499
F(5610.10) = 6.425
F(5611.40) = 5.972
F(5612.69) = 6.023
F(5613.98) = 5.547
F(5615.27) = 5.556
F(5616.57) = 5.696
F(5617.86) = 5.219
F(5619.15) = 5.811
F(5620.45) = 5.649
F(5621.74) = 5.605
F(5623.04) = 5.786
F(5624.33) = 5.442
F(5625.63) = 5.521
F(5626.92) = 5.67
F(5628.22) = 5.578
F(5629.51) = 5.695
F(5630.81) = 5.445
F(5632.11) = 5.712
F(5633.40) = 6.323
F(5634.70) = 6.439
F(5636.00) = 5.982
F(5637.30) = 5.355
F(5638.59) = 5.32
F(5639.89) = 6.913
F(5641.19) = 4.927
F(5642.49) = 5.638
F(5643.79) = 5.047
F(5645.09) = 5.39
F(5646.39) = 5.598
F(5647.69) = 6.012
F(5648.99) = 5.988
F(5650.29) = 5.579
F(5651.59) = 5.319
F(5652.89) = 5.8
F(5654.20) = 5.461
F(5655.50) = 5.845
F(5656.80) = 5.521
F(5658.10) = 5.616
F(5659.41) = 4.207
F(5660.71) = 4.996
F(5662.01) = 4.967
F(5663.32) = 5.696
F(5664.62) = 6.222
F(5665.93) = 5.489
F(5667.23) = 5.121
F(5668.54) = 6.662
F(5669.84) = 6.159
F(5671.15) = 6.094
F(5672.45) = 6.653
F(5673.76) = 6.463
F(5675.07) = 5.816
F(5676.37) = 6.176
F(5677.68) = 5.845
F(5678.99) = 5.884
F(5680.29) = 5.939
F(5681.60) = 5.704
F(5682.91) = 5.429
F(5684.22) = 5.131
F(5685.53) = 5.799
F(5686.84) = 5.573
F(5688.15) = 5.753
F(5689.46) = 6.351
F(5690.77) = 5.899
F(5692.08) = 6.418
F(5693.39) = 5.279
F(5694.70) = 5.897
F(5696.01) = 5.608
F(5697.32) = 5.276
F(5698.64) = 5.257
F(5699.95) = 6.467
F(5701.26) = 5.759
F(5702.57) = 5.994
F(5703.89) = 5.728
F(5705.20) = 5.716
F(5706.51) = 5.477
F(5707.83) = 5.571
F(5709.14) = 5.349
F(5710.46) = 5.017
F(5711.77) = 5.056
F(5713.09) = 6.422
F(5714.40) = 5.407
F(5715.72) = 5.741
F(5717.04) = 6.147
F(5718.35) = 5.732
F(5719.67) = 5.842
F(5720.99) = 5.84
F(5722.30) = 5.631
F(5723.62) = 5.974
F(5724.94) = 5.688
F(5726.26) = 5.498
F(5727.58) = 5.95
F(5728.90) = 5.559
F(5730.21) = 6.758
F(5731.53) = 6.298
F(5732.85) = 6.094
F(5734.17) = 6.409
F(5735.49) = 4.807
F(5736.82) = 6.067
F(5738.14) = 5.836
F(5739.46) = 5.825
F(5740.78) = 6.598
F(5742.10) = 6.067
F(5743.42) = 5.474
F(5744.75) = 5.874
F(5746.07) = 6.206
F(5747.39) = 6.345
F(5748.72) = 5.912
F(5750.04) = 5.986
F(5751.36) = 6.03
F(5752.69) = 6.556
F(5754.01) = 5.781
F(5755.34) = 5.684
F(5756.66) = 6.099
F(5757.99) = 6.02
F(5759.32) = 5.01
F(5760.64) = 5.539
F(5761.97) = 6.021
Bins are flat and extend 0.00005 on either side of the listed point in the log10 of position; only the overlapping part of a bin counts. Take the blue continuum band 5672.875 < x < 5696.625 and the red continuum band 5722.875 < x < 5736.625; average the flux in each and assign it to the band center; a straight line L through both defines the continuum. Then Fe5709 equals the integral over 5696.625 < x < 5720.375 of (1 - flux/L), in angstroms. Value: 0.8 angstroms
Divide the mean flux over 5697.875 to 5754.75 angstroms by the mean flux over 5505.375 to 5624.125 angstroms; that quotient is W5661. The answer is 1.0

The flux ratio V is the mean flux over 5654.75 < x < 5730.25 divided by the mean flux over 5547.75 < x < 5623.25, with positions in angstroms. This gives 1.0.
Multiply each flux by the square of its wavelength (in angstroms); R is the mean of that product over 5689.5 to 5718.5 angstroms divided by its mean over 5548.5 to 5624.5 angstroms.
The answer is 1.1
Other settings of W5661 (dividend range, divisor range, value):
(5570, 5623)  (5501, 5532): 1.02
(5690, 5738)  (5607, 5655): 1.01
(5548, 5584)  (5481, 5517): 1.04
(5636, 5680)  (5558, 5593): 1.02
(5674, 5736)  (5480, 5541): 1.04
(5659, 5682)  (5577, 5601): 1.06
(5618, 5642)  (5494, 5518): 1.05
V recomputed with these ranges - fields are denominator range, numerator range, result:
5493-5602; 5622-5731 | 1.02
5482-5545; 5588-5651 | 1.02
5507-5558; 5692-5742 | 1.02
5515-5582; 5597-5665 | 0.99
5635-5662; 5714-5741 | 1.06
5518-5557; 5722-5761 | 1.04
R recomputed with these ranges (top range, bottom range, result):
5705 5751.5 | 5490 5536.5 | 1.14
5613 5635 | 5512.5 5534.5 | 1.07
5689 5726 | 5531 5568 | 1.05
